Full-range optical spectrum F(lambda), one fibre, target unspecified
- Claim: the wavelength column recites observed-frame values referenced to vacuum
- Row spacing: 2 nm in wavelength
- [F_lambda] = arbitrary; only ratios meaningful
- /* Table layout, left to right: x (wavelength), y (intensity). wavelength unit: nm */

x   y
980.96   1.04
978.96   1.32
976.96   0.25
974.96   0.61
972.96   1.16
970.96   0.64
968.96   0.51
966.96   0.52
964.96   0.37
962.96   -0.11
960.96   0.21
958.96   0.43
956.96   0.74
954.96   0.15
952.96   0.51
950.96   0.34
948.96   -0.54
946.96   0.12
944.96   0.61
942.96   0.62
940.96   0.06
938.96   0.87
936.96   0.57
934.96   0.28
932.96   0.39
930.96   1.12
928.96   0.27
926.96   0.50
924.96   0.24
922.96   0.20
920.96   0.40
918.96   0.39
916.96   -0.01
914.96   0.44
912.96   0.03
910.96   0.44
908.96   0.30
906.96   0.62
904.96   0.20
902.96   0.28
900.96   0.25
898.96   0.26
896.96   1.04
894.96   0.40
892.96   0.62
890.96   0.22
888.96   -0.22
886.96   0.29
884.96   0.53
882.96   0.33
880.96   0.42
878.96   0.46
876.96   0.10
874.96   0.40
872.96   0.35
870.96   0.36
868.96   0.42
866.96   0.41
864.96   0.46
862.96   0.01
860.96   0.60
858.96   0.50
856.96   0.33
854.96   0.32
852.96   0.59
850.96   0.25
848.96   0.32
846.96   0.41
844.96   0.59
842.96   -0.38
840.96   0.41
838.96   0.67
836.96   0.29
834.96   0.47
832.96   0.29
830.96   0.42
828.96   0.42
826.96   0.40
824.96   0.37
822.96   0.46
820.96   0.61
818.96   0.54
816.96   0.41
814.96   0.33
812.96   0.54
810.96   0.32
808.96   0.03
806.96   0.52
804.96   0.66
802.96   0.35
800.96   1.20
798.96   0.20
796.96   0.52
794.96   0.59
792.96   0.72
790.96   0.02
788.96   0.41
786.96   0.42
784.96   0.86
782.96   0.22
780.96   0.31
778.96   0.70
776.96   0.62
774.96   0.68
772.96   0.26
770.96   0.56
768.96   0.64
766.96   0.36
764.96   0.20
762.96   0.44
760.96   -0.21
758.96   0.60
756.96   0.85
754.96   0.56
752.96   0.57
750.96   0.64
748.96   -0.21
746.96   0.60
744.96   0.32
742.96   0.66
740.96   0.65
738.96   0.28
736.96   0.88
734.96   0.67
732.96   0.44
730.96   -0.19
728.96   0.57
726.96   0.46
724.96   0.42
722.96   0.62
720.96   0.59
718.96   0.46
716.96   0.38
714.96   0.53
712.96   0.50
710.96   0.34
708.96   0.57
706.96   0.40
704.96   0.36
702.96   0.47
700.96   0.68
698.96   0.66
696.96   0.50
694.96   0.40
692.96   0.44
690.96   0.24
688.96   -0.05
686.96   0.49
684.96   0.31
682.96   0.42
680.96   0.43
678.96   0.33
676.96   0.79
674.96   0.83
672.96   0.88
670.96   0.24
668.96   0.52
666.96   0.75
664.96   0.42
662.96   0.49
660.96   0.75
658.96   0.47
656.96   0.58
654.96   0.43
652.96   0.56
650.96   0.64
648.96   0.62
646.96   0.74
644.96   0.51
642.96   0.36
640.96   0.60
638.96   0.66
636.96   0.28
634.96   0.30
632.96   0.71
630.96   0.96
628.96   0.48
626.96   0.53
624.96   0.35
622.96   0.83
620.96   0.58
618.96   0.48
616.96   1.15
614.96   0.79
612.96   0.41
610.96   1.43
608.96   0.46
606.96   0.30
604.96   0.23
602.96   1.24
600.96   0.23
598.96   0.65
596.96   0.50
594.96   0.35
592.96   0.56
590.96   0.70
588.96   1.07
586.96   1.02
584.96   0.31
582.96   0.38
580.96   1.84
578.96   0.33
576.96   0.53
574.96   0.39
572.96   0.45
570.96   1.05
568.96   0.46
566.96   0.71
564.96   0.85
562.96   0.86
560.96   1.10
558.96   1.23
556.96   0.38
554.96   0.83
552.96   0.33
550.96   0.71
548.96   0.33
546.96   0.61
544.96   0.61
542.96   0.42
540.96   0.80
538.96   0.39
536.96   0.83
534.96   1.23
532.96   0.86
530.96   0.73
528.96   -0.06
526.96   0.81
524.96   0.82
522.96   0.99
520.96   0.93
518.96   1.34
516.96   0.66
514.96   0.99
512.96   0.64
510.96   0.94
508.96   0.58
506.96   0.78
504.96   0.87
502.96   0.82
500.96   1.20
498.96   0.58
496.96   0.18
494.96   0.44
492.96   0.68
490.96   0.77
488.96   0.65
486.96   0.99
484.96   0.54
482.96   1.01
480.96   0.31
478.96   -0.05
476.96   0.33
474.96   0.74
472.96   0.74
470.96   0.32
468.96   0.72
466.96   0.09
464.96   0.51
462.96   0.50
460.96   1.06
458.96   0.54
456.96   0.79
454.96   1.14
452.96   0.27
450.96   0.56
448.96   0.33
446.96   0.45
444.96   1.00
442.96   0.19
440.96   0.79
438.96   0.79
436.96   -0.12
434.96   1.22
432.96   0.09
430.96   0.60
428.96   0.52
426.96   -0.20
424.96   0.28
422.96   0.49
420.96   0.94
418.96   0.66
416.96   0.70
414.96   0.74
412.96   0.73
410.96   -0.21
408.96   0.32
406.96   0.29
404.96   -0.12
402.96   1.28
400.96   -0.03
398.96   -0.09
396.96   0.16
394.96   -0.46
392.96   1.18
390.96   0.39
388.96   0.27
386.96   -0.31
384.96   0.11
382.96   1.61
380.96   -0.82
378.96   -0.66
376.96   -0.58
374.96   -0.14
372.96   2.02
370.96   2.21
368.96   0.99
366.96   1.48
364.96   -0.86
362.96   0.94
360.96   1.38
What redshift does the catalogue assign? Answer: 0.219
